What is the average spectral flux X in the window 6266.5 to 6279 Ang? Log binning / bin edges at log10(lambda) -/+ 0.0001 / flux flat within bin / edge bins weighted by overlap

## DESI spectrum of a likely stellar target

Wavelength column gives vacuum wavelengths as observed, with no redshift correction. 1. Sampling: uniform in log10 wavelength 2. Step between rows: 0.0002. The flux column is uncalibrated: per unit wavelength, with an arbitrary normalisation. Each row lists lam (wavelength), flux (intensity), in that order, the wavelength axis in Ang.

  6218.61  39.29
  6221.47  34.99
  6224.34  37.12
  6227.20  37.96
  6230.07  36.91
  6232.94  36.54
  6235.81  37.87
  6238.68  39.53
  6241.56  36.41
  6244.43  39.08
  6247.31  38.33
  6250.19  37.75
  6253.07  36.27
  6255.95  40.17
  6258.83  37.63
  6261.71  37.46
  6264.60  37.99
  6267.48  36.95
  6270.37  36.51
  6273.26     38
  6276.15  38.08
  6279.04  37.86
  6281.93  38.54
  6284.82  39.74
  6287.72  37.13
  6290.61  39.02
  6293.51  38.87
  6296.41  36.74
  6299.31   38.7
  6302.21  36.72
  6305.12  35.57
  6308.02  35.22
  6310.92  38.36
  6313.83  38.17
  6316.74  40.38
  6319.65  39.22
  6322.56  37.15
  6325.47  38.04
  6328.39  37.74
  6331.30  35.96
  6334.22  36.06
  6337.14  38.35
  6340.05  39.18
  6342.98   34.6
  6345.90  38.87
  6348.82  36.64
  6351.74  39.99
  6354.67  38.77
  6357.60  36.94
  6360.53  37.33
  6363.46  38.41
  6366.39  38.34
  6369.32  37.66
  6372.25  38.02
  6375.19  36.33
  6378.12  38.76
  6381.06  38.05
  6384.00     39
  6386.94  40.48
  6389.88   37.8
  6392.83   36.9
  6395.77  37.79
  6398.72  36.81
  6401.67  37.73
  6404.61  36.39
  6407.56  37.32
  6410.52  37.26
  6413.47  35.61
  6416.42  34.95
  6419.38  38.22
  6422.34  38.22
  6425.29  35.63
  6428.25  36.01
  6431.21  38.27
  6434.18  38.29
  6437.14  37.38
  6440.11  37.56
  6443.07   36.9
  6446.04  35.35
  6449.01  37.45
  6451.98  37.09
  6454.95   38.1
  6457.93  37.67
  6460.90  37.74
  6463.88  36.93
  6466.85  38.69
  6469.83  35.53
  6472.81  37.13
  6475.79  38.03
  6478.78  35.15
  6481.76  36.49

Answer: 37.4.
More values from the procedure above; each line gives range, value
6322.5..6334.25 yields 37.1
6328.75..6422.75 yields 37.6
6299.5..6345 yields 37.4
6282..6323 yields 38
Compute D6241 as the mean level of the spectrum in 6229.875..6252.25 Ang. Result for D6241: 37.8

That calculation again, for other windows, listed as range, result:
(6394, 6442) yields 37.1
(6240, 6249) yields 37.9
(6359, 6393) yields 38.1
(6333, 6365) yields 37.8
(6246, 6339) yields 37.8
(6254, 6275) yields 37.8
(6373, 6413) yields 37.7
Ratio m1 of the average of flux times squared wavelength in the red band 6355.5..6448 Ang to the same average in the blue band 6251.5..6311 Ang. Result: 1.0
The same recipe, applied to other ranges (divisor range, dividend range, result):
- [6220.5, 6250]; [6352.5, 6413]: 1.06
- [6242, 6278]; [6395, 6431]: 1.02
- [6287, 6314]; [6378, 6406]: 1.04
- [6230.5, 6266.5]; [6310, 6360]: 1.03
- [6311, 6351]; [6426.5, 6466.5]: 1.02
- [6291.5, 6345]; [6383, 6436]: 1.02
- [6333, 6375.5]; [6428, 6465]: 1.02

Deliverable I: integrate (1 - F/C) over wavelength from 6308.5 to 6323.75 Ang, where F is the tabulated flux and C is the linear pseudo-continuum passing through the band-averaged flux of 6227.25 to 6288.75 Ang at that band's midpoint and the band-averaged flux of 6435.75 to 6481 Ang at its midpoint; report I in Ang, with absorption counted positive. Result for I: -0.3 Ang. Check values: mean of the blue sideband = 37.8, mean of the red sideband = 37.1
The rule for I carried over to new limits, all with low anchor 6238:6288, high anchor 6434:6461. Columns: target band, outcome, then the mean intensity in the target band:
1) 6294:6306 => 0.2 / 37.1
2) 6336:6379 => -0.3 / 37.9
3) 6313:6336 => -0.1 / 37.8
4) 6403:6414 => 0.2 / 36.8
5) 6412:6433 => 0.4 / 36.7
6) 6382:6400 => -0.3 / 38.1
